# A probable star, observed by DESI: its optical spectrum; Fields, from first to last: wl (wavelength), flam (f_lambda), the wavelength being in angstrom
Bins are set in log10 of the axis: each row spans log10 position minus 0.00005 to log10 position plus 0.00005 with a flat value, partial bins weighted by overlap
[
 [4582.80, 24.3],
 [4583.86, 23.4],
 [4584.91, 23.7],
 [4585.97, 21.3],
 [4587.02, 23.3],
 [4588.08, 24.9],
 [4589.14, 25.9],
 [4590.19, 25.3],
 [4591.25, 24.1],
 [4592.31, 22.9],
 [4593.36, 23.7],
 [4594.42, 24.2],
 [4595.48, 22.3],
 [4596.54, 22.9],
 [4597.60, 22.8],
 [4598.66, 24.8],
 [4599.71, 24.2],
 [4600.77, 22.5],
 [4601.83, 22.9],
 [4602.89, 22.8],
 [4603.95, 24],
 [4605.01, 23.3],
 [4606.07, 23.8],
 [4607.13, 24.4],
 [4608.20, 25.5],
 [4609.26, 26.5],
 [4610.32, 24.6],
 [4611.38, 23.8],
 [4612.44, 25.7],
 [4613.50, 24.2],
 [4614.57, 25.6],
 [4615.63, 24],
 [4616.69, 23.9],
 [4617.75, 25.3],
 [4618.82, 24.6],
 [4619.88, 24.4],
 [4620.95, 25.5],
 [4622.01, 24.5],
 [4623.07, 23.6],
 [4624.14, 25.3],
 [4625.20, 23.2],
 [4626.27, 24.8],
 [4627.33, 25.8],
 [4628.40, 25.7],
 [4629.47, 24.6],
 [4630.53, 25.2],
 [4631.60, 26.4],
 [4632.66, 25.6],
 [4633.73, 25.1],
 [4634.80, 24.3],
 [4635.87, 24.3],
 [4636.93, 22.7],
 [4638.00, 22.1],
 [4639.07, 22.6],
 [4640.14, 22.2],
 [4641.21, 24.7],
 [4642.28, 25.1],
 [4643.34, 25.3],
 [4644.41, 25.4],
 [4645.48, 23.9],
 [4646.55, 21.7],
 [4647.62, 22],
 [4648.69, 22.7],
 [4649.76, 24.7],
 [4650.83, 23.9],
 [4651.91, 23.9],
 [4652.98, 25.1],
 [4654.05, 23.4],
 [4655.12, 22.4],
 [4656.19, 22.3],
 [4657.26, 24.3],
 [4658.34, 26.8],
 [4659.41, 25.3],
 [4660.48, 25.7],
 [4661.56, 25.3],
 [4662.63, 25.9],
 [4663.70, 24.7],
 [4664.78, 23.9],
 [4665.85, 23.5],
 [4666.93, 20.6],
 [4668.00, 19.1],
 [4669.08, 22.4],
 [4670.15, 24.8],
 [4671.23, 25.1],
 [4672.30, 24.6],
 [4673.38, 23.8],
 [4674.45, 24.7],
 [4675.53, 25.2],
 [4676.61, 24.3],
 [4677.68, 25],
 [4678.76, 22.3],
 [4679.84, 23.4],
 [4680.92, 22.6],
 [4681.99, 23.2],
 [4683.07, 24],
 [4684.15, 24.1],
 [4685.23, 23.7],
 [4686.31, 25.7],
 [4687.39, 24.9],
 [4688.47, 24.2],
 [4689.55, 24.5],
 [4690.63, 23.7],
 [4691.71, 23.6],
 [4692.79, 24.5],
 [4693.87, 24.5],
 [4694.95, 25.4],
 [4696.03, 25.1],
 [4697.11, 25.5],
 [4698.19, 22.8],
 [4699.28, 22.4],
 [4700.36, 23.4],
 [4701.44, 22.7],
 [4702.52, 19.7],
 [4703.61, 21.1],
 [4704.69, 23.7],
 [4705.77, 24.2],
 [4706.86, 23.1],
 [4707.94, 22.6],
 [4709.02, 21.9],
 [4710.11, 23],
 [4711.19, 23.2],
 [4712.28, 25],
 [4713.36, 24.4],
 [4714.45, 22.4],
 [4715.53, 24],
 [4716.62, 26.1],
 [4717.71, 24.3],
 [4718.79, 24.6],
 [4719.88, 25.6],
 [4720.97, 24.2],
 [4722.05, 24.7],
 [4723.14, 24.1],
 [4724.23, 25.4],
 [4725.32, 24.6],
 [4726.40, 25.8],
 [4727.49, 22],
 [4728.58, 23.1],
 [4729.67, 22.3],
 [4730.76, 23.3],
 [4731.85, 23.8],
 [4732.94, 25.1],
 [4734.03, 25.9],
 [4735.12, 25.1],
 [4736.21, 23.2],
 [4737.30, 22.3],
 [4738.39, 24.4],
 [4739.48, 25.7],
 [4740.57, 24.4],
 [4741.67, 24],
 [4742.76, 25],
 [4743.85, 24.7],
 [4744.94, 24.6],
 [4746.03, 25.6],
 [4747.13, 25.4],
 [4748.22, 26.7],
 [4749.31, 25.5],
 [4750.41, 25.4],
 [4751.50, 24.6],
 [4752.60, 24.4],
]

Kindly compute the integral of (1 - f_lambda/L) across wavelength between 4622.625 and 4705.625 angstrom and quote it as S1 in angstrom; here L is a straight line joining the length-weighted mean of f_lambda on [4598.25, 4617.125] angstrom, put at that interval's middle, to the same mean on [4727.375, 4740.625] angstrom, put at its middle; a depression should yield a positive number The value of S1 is 0.5 angstrom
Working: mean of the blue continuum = 24.3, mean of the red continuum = 23.9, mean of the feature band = 24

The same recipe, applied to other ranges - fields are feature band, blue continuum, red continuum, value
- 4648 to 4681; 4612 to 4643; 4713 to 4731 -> 0.6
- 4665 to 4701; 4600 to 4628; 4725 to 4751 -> 0.9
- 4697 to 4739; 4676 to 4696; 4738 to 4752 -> 1.6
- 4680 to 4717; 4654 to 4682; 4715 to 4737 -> 0.7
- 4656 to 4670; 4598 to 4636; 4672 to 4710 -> 0.1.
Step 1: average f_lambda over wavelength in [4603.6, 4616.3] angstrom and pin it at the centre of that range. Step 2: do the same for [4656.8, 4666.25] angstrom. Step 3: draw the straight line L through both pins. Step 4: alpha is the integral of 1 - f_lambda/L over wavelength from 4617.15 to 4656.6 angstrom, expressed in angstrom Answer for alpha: 1.1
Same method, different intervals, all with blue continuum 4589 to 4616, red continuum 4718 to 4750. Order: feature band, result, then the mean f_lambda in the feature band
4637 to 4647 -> 0.24 angstrom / 23.6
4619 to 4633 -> -0.46 angstrom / 25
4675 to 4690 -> 0.17 angstrom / 24.1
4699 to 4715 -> 1.03 angstrom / 22.9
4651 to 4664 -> -0.16 angstrom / 24.6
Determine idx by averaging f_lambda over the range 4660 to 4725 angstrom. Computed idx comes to 23.9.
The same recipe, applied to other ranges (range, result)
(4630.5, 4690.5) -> 24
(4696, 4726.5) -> 23.7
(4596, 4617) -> 24.1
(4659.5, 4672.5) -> 23.8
